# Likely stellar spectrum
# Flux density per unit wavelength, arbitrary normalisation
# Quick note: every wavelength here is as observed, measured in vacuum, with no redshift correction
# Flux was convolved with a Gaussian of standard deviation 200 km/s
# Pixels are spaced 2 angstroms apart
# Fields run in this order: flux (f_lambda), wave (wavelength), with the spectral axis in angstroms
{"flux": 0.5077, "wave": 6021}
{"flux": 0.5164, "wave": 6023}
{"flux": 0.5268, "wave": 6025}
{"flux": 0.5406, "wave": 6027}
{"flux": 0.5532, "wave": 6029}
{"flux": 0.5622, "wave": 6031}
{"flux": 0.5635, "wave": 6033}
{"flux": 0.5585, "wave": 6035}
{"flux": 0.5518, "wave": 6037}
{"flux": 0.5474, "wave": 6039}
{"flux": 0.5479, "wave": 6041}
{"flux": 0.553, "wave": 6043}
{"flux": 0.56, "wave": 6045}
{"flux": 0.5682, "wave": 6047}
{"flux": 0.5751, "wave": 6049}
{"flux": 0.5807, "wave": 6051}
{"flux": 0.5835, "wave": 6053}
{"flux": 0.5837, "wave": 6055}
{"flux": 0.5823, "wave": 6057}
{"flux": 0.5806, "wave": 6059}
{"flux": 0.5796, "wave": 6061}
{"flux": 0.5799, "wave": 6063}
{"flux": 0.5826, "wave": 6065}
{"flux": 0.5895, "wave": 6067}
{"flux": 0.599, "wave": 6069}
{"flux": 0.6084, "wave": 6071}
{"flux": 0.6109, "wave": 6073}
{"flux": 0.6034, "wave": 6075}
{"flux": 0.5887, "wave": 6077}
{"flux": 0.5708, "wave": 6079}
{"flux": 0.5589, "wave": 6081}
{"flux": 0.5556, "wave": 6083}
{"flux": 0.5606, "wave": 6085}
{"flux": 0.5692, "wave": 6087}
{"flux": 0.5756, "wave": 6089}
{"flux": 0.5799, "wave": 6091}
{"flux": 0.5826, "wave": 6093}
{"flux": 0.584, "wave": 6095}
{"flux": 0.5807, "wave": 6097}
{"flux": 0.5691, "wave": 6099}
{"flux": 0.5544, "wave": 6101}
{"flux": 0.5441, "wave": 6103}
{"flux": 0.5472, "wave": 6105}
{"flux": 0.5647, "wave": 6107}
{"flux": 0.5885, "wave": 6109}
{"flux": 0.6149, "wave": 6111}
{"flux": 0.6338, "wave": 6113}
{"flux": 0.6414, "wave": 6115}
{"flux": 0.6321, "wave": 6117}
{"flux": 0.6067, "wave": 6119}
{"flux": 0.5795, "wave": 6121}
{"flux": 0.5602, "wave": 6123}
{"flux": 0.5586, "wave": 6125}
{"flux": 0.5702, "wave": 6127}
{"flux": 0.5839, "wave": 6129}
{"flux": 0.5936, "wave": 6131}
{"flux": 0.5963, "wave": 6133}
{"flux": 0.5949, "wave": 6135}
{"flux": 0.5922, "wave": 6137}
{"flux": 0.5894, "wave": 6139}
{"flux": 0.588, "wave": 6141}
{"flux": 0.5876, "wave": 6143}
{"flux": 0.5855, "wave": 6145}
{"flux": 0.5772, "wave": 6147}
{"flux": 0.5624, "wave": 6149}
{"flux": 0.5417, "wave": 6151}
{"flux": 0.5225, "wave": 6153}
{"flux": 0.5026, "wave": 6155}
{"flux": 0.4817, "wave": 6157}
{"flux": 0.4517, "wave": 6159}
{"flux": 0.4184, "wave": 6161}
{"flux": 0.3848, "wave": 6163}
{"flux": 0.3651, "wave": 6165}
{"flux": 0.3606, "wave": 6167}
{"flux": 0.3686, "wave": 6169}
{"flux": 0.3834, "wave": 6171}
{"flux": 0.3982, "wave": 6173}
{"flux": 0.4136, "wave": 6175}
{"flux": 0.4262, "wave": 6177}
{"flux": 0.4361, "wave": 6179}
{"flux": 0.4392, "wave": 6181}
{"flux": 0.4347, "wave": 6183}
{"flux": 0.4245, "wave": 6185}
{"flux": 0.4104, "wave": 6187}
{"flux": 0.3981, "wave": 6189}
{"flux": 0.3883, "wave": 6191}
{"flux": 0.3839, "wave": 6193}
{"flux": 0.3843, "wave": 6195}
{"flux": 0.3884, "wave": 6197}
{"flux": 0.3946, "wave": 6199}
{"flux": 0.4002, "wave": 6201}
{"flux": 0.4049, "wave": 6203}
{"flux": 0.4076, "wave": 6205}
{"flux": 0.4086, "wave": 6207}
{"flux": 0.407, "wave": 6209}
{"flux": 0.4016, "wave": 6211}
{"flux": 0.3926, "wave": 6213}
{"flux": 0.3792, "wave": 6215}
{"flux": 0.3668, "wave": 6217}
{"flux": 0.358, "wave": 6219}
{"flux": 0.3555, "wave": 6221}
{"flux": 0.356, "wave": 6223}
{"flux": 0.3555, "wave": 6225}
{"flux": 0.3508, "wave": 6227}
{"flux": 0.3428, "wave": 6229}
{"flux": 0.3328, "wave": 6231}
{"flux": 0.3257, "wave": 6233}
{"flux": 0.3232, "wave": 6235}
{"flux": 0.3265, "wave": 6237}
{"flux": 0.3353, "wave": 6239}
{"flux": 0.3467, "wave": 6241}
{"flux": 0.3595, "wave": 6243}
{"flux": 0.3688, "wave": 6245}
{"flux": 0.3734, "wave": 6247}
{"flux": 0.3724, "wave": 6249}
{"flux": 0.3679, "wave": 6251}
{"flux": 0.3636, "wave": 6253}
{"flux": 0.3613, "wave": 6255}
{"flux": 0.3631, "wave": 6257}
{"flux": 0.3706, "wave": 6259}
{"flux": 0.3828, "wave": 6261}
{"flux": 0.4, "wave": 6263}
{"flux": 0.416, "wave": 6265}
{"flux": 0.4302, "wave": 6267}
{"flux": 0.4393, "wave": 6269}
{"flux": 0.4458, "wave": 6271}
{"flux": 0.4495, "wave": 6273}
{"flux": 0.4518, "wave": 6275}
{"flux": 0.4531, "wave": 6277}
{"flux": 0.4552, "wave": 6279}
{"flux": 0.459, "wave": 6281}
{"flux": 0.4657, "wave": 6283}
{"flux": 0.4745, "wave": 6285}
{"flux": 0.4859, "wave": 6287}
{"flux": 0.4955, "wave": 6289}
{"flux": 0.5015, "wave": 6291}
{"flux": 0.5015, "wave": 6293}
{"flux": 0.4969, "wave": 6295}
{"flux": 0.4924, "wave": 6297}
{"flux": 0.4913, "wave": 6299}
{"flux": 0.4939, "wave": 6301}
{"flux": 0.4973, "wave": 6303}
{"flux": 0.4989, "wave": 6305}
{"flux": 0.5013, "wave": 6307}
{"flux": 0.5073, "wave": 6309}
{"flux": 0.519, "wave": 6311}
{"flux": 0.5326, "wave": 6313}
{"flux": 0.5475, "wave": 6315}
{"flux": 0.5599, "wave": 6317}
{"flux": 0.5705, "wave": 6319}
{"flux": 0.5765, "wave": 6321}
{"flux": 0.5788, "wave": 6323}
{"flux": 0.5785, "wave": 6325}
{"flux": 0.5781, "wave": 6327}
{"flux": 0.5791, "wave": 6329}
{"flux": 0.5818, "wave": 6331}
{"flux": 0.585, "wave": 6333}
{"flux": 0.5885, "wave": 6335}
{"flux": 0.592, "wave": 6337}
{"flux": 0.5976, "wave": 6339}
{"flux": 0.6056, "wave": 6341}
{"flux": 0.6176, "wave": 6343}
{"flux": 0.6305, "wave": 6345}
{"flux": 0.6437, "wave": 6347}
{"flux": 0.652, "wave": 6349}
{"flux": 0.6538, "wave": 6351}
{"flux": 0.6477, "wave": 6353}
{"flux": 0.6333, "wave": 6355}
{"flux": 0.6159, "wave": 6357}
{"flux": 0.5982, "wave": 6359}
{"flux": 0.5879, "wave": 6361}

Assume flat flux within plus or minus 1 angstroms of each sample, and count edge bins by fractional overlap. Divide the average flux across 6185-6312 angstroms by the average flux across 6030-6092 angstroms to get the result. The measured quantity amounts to 0.72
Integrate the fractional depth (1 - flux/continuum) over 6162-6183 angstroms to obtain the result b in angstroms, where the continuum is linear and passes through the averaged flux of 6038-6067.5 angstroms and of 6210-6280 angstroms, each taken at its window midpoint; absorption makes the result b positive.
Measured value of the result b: 2.4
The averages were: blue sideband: 0.573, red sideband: 0.379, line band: 0.399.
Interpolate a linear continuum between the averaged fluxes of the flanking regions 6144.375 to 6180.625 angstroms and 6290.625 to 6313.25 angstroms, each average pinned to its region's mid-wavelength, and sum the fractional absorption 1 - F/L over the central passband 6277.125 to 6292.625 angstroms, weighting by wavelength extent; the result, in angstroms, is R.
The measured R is 0.61 angstroms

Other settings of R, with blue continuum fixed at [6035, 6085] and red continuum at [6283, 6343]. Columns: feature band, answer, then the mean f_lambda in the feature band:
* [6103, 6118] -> -0.8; 0.599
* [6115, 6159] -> -0.5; 0.571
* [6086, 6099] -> -0.2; 0.578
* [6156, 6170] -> 3.9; 0.404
